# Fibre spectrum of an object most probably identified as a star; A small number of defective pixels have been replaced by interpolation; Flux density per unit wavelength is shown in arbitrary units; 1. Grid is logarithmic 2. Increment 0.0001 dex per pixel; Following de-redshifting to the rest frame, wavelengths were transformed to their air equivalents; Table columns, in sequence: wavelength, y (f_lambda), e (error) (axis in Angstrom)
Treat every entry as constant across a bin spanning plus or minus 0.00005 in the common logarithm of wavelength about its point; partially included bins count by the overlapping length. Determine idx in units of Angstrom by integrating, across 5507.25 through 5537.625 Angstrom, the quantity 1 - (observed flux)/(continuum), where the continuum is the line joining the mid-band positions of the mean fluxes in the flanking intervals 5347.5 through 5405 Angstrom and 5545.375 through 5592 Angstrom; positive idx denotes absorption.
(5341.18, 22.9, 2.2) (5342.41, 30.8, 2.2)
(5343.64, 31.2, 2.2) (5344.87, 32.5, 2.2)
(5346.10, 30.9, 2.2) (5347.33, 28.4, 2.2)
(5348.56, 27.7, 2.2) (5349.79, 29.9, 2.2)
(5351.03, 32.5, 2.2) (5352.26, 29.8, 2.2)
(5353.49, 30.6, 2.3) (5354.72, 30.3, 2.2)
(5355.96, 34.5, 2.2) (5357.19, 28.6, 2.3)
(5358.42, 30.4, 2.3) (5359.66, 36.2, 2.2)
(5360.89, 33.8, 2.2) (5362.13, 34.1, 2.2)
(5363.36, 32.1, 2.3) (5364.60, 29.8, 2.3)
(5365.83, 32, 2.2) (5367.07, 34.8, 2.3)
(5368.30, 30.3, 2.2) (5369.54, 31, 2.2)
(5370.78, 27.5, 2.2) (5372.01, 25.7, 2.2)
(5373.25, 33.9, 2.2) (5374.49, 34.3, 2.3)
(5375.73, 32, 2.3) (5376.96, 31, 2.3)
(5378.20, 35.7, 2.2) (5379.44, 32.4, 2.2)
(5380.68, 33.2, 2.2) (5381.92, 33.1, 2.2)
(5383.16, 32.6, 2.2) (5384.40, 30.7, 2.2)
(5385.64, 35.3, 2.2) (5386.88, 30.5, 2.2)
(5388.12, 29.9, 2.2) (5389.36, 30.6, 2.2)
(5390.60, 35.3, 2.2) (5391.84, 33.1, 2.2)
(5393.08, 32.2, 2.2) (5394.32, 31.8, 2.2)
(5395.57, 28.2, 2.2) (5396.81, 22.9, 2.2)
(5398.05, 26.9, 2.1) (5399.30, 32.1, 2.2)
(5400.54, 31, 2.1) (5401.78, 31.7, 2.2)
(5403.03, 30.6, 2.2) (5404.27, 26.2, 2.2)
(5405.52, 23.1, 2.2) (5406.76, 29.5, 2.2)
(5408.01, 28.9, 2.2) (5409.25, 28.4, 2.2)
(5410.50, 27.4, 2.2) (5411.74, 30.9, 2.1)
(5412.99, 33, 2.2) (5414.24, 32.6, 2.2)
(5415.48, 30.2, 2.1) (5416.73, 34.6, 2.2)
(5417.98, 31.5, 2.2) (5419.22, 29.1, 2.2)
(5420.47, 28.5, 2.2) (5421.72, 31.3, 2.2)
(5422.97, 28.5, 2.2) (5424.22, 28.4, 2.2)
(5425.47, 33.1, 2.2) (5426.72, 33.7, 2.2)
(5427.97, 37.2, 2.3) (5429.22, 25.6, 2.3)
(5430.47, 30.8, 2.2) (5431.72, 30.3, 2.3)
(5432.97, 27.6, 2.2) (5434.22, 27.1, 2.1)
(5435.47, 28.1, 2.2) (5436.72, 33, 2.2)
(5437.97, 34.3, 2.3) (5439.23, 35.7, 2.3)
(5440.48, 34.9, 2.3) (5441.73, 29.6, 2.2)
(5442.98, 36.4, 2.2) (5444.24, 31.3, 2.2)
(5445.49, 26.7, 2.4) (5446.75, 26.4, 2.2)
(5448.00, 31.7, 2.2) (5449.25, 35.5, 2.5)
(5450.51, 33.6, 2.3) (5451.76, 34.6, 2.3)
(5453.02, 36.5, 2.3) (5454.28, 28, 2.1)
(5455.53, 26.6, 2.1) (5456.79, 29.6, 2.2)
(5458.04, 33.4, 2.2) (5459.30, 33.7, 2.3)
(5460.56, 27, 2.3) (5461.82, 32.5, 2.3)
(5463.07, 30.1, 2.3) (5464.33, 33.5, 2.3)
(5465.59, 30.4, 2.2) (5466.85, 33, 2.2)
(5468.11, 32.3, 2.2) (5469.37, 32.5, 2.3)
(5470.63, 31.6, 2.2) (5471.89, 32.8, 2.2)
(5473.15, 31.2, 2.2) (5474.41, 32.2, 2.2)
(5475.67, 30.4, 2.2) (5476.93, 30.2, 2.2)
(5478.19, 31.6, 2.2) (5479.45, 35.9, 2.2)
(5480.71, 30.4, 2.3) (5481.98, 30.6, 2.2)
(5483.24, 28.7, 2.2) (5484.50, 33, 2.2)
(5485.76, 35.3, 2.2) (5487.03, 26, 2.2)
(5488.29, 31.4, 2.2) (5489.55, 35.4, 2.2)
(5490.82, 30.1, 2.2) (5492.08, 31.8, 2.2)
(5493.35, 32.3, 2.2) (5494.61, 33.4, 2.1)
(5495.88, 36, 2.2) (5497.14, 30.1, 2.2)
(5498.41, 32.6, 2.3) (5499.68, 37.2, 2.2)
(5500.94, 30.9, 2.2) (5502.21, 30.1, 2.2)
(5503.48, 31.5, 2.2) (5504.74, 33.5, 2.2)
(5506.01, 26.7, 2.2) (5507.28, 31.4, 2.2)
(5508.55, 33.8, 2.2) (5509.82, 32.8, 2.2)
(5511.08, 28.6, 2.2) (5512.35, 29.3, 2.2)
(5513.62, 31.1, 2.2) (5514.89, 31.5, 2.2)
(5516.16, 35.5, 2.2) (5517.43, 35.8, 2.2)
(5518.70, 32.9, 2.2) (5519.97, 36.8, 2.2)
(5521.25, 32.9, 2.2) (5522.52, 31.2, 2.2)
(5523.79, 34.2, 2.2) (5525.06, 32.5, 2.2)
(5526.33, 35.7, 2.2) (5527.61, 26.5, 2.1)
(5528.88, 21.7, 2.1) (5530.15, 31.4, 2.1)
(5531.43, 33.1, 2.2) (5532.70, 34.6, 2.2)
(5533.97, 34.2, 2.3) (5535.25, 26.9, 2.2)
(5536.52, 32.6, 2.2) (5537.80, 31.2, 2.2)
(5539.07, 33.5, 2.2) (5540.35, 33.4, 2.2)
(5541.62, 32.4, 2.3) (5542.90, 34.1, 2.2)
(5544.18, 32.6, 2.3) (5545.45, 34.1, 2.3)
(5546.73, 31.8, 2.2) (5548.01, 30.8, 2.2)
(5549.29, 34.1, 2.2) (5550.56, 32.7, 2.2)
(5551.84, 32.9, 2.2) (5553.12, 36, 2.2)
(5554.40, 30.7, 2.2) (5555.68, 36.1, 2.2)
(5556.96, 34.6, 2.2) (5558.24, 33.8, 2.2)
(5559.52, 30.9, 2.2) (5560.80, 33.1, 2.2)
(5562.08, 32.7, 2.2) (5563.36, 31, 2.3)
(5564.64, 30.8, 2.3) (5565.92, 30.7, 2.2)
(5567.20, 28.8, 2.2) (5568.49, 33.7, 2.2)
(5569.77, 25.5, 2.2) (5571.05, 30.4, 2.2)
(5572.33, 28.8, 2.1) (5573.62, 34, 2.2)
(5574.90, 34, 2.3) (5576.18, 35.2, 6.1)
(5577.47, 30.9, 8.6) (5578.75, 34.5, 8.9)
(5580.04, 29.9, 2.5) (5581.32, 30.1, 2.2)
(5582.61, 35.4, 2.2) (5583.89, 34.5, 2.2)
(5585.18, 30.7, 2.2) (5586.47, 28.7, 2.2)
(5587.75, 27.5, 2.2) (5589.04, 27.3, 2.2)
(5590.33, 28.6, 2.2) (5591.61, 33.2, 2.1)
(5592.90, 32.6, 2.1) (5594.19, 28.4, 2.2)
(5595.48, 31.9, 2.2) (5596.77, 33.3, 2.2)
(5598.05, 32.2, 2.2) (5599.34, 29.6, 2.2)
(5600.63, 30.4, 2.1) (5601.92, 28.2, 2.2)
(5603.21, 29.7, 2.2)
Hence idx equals -0.3 Angstrom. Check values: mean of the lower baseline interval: 31.2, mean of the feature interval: 32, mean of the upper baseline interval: 31.8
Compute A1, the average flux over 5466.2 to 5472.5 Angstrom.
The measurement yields 32.4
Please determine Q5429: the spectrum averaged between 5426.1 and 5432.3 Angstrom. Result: 31.5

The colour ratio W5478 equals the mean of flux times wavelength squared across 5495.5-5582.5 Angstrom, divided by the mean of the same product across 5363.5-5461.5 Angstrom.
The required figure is 1.09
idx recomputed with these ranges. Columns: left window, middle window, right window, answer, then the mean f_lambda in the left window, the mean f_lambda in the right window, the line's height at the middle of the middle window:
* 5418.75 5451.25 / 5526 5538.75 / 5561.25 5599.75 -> 0.2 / 31.1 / 31.2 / 31.2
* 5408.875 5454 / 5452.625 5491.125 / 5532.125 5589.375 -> 0.1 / 31.3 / 32.1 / 31.6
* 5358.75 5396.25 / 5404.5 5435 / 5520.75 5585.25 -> 2.0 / 32.1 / 32.1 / 32.1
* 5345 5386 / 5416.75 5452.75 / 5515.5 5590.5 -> 0.5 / 31.7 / 32.1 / 31.8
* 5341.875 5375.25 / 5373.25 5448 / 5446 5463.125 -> 1.0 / 31.2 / 31.4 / 31.3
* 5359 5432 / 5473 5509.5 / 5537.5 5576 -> -0.1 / 31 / 32.4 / 31.8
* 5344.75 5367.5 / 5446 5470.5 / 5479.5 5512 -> 0.1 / 31.5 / 31.8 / 31.7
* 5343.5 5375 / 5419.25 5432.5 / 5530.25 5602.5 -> 0.3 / 31.3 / 31.8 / 31.4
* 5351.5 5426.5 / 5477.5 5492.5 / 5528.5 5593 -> -0.1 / 31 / 31.9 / 31.5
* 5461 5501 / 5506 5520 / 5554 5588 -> -0.1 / 32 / 31.8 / 32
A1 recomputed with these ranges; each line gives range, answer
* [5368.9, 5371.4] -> 29.2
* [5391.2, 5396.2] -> 31.3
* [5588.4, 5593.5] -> 30.4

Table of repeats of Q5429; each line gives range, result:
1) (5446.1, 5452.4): 32.3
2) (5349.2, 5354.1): 30.7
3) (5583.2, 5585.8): 32.7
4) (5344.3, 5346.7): 31.7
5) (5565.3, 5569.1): 31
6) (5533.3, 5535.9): 30.7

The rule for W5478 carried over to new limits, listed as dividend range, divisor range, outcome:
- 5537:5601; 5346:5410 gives 1.11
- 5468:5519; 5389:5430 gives 1.09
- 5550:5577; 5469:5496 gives 1.04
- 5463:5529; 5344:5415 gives 1.08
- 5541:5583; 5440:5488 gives 1.06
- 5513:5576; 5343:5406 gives 1.10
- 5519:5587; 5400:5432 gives 1.12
